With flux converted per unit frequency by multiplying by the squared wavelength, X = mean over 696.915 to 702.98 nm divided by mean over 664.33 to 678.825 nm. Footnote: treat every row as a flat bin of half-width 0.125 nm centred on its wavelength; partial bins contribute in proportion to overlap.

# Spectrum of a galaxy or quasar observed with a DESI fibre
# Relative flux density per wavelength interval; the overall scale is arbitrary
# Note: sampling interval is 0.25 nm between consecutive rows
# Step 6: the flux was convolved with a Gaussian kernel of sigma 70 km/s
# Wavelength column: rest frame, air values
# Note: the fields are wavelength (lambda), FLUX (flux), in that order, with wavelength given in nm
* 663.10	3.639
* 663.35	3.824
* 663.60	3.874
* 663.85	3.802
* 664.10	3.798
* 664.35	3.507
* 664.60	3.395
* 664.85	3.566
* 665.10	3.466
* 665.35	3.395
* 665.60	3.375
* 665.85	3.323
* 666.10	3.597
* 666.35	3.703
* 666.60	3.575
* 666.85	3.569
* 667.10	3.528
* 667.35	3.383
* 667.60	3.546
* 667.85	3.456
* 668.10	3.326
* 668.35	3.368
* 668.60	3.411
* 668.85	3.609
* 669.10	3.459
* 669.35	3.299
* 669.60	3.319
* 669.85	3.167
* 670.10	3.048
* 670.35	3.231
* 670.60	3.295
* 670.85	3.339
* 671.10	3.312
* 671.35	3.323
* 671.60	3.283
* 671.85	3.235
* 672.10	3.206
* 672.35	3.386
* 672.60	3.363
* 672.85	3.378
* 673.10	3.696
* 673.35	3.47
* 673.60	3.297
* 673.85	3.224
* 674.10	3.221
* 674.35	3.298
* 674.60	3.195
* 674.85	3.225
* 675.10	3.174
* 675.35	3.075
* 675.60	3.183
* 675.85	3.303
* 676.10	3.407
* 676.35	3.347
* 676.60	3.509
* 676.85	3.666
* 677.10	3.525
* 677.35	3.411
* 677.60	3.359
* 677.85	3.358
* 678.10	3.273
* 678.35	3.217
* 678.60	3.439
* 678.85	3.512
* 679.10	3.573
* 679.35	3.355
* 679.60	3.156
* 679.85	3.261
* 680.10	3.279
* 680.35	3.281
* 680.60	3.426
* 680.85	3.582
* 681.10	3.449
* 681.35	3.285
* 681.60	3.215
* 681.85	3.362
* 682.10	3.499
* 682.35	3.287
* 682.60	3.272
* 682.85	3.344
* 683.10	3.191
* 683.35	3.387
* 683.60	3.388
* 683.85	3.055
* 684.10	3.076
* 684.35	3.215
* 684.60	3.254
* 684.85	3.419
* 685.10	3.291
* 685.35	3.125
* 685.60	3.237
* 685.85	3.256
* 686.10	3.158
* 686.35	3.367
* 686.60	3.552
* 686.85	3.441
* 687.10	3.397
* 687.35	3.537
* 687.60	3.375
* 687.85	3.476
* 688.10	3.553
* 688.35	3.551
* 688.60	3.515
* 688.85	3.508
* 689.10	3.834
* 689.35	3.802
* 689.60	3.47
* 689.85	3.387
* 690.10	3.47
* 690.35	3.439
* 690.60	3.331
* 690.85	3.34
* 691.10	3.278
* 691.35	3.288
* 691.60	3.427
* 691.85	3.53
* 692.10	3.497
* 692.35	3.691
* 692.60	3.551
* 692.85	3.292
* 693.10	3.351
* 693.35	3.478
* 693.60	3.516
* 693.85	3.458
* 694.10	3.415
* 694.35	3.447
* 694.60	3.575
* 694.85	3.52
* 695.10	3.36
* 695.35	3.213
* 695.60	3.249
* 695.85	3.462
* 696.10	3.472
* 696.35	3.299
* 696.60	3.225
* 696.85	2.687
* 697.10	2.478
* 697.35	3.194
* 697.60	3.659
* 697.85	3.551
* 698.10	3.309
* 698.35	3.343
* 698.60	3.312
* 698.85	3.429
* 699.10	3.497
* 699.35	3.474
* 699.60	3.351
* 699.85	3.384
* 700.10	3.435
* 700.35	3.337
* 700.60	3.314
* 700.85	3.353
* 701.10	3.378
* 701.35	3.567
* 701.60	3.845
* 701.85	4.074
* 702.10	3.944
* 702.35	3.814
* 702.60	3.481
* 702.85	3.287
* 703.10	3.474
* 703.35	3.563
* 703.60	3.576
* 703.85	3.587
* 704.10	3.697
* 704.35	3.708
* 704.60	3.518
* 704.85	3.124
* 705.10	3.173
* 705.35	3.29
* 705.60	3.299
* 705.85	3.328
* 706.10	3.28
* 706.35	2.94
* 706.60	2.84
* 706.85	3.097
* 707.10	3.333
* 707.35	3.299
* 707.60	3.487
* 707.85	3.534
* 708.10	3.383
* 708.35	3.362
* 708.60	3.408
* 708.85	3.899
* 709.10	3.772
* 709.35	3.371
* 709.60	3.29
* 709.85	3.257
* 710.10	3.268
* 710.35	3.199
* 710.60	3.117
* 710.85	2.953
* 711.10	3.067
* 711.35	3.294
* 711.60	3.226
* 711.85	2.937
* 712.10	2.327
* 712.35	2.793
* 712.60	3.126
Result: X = 1.11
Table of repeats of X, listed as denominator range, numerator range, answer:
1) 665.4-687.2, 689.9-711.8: 1.09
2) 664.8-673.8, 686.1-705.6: 1.10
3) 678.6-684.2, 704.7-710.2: 1.07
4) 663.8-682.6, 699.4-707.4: 1.11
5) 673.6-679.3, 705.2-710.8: 1.09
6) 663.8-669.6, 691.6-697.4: 1.04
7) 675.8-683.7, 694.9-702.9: 1.07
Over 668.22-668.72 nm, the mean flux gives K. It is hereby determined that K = 3.39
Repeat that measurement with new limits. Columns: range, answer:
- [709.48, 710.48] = 3.25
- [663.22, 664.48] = 3.76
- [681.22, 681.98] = 3.29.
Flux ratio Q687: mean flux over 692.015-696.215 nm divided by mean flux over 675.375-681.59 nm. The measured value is 1.02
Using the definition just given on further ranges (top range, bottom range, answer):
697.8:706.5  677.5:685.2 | 1.04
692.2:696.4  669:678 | 1.03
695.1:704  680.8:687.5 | 1.03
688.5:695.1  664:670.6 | 1.01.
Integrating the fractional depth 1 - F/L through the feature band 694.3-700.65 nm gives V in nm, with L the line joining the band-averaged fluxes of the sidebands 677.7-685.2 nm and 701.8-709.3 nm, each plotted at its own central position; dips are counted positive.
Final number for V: 0.14 nm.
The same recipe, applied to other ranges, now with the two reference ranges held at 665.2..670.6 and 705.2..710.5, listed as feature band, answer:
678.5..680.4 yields 0.016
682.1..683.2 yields 0.026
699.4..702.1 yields -0.146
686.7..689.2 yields -0.108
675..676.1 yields 0.060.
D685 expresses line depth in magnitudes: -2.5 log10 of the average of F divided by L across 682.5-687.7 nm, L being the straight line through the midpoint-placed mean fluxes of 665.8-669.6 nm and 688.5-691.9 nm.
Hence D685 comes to 0.05 mag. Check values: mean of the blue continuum 3.47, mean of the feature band 3.3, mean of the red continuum 3.47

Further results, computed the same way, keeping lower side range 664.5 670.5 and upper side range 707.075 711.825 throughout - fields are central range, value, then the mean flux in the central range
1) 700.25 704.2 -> -0.07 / 3.58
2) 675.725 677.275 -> -0.02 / 3.46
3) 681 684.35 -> 0.03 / 3.29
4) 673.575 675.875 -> 0.06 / 3.21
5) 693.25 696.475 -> -0.02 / 3.42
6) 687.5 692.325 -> -0.03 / 3.48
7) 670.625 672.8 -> 0.03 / 3.31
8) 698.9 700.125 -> -0.02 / 3.43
